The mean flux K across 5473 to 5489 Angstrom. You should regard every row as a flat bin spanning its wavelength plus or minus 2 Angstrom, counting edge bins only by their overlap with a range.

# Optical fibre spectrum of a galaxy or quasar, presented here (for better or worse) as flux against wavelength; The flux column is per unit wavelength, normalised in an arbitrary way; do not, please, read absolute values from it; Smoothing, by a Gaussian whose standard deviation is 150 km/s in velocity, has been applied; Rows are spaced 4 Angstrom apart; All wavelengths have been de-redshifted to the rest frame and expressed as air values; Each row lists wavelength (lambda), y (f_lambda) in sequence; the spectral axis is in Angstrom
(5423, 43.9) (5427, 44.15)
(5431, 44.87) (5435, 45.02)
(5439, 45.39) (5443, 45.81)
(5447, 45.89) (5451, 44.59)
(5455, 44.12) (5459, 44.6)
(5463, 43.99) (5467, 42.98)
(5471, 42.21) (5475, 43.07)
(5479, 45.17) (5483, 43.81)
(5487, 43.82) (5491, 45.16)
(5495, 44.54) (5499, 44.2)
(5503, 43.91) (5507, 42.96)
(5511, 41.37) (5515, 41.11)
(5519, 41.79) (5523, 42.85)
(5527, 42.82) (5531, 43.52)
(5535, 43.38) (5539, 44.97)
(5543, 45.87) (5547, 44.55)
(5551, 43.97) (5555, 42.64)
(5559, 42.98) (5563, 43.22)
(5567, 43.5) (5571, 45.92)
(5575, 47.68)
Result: 44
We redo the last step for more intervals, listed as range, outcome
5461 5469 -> 43.5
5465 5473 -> 42.6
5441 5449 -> 45.9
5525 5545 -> 44.1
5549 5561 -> 43.2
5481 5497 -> 44.3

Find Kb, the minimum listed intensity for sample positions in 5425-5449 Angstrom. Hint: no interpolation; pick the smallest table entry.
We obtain 44.15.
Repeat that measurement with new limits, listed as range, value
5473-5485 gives 43.07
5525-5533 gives 42.82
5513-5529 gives 41.11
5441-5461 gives 44.12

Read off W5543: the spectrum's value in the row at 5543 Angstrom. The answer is 45.87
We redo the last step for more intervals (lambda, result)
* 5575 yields 47.68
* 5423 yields 43.9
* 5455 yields 44.12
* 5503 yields 43.91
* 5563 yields 43.22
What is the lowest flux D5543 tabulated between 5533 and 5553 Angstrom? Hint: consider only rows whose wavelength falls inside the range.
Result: 43.38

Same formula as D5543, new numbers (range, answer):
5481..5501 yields 43.81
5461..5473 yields 42.21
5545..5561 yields 42.64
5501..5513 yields 41.37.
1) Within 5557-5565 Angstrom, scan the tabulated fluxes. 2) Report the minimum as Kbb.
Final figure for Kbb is 42.98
